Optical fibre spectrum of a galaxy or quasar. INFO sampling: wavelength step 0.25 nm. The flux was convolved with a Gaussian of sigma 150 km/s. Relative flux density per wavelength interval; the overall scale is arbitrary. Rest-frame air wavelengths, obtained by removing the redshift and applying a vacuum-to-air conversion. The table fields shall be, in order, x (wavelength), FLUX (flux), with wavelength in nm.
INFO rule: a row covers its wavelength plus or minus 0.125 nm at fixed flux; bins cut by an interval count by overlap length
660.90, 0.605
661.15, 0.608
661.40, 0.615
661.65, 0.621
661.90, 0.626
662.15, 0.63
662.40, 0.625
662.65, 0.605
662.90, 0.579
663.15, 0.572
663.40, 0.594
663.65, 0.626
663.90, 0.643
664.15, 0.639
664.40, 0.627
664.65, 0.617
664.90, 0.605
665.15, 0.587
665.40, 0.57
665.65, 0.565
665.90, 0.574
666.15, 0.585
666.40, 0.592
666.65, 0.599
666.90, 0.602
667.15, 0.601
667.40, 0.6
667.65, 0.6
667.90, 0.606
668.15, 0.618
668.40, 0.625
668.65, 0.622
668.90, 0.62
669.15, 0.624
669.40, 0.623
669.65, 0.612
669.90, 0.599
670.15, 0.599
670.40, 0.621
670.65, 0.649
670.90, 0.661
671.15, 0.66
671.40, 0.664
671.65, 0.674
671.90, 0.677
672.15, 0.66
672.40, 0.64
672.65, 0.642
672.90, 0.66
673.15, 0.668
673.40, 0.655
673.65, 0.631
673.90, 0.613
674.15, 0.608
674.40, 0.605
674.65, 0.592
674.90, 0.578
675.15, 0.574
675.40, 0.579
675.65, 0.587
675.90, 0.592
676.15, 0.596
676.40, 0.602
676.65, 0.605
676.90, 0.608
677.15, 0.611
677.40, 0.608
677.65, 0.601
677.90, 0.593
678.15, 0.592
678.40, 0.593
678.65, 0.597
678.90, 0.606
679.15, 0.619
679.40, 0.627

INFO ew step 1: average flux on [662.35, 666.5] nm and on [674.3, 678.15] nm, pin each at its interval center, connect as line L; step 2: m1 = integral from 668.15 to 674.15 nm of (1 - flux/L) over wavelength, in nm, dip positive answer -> -0.41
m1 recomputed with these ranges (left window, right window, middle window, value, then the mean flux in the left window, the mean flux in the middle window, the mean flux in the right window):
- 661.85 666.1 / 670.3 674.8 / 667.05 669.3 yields 0.04 nm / 0.604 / 0.613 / 0.643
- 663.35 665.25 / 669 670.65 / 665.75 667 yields 0.06 nm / 0.619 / 0.59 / 0.616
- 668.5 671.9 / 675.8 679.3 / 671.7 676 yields -0.03 nm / 0.634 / 0.622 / 0.602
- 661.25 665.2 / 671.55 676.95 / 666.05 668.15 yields 0.06 nm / 0.614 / 0.599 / 0.62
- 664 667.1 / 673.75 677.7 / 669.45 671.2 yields -0.09 nm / 0.597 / 0.627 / 0.598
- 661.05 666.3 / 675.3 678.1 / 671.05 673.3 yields -0.22 nm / 0.605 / 0.66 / 0.598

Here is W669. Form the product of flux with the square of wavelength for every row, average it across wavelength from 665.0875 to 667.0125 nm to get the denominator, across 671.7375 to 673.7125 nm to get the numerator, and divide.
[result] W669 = 1.1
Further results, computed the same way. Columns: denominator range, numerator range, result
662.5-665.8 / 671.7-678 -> 1.06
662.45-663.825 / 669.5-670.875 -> 1.06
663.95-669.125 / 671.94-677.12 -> 1.04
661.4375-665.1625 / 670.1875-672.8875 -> 1.09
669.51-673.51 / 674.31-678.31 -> 0.93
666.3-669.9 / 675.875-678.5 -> 1.01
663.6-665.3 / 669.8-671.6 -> 1.05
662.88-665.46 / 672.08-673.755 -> 1.10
